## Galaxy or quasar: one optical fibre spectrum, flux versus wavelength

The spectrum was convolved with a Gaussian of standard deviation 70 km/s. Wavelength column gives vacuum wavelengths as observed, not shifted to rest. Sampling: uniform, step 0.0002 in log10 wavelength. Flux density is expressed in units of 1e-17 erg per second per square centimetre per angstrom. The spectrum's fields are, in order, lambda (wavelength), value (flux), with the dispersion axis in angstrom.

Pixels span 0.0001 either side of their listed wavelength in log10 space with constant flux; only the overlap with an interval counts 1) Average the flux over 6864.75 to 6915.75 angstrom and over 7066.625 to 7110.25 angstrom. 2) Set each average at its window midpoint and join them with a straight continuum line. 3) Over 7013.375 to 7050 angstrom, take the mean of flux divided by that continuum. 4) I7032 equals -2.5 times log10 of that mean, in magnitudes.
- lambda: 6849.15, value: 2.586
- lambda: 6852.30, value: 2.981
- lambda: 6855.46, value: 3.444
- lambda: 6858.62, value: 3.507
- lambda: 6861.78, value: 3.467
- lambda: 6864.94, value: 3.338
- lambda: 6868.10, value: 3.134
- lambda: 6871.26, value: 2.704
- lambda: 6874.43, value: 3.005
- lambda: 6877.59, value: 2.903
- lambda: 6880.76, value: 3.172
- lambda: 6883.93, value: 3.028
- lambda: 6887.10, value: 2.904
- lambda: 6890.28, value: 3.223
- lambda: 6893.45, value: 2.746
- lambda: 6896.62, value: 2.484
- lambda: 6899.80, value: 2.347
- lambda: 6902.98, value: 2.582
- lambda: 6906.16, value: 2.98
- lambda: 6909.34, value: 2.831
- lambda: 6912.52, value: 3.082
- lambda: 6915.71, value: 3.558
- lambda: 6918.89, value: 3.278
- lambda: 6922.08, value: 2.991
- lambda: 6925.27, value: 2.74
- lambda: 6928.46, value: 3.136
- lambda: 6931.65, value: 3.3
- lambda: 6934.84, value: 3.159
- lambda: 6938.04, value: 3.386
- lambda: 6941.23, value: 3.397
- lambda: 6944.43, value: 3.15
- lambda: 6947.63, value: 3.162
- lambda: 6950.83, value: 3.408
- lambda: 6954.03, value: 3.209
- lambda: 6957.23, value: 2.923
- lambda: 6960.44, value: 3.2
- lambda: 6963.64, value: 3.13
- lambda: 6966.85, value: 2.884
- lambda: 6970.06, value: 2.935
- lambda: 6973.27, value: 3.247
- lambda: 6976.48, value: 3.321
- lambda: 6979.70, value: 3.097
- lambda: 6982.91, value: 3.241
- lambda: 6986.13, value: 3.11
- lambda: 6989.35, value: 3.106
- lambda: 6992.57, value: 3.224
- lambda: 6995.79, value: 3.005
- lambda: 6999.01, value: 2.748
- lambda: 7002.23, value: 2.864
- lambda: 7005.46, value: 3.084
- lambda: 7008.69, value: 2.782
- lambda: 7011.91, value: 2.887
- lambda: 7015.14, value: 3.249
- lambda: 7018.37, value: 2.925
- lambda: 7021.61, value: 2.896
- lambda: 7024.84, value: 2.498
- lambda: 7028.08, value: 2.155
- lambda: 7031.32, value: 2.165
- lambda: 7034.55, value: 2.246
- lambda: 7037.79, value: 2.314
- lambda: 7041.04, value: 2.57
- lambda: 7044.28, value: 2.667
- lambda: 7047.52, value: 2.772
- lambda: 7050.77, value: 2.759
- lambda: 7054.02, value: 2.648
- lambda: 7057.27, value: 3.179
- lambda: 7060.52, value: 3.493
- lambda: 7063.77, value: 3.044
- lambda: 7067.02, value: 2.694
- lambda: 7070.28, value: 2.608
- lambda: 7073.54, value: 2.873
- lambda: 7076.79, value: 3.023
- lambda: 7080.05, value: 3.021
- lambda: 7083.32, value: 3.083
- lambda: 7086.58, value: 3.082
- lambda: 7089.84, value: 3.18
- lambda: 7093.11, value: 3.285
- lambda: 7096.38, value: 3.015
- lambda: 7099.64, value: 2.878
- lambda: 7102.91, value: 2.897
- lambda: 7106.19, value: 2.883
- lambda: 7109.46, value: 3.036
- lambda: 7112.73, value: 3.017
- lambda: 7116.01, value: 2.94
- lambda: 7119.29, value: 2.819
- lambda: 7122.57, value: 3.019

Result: 0.143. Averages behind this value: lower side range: 2.91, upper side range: 2.97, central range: 2.59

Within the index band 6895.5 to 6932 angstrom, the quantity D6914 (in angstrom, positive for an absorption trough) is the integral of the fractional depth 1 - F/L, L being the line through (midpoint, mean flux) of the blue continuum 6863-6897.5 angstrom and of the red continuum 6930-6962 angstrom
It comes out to 2.0 angstrom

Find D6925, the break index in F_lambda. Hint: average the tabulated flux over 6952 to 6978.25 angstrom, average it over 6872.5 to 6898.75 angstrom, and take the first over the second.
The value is 1.07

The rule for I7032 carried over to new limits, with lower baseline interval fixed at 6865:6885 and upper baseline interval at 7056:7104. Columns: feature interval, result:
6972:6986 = -0.067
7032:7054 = 0.187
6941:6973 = -0.040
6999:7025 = 0.040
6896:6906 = 0.187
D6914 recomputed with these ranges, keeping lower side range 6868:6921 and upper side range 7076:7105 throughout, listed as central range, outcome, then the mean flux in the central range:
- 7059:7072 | 0.3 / 2.95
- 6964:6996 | -1.5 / 3.12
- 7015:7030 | 1.6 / 2.68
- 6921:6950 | -2.1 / 3.17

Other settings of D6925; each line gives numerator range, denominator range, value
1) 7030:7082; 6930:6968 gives 0.86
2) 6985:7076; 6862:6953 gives 0.92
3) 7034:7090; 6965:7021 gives 0.94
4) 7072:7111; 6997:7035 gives 1.11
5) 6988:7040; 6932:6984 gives 0.87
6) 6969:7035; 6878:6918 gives 1.00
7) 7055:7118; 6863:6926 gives 1.02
